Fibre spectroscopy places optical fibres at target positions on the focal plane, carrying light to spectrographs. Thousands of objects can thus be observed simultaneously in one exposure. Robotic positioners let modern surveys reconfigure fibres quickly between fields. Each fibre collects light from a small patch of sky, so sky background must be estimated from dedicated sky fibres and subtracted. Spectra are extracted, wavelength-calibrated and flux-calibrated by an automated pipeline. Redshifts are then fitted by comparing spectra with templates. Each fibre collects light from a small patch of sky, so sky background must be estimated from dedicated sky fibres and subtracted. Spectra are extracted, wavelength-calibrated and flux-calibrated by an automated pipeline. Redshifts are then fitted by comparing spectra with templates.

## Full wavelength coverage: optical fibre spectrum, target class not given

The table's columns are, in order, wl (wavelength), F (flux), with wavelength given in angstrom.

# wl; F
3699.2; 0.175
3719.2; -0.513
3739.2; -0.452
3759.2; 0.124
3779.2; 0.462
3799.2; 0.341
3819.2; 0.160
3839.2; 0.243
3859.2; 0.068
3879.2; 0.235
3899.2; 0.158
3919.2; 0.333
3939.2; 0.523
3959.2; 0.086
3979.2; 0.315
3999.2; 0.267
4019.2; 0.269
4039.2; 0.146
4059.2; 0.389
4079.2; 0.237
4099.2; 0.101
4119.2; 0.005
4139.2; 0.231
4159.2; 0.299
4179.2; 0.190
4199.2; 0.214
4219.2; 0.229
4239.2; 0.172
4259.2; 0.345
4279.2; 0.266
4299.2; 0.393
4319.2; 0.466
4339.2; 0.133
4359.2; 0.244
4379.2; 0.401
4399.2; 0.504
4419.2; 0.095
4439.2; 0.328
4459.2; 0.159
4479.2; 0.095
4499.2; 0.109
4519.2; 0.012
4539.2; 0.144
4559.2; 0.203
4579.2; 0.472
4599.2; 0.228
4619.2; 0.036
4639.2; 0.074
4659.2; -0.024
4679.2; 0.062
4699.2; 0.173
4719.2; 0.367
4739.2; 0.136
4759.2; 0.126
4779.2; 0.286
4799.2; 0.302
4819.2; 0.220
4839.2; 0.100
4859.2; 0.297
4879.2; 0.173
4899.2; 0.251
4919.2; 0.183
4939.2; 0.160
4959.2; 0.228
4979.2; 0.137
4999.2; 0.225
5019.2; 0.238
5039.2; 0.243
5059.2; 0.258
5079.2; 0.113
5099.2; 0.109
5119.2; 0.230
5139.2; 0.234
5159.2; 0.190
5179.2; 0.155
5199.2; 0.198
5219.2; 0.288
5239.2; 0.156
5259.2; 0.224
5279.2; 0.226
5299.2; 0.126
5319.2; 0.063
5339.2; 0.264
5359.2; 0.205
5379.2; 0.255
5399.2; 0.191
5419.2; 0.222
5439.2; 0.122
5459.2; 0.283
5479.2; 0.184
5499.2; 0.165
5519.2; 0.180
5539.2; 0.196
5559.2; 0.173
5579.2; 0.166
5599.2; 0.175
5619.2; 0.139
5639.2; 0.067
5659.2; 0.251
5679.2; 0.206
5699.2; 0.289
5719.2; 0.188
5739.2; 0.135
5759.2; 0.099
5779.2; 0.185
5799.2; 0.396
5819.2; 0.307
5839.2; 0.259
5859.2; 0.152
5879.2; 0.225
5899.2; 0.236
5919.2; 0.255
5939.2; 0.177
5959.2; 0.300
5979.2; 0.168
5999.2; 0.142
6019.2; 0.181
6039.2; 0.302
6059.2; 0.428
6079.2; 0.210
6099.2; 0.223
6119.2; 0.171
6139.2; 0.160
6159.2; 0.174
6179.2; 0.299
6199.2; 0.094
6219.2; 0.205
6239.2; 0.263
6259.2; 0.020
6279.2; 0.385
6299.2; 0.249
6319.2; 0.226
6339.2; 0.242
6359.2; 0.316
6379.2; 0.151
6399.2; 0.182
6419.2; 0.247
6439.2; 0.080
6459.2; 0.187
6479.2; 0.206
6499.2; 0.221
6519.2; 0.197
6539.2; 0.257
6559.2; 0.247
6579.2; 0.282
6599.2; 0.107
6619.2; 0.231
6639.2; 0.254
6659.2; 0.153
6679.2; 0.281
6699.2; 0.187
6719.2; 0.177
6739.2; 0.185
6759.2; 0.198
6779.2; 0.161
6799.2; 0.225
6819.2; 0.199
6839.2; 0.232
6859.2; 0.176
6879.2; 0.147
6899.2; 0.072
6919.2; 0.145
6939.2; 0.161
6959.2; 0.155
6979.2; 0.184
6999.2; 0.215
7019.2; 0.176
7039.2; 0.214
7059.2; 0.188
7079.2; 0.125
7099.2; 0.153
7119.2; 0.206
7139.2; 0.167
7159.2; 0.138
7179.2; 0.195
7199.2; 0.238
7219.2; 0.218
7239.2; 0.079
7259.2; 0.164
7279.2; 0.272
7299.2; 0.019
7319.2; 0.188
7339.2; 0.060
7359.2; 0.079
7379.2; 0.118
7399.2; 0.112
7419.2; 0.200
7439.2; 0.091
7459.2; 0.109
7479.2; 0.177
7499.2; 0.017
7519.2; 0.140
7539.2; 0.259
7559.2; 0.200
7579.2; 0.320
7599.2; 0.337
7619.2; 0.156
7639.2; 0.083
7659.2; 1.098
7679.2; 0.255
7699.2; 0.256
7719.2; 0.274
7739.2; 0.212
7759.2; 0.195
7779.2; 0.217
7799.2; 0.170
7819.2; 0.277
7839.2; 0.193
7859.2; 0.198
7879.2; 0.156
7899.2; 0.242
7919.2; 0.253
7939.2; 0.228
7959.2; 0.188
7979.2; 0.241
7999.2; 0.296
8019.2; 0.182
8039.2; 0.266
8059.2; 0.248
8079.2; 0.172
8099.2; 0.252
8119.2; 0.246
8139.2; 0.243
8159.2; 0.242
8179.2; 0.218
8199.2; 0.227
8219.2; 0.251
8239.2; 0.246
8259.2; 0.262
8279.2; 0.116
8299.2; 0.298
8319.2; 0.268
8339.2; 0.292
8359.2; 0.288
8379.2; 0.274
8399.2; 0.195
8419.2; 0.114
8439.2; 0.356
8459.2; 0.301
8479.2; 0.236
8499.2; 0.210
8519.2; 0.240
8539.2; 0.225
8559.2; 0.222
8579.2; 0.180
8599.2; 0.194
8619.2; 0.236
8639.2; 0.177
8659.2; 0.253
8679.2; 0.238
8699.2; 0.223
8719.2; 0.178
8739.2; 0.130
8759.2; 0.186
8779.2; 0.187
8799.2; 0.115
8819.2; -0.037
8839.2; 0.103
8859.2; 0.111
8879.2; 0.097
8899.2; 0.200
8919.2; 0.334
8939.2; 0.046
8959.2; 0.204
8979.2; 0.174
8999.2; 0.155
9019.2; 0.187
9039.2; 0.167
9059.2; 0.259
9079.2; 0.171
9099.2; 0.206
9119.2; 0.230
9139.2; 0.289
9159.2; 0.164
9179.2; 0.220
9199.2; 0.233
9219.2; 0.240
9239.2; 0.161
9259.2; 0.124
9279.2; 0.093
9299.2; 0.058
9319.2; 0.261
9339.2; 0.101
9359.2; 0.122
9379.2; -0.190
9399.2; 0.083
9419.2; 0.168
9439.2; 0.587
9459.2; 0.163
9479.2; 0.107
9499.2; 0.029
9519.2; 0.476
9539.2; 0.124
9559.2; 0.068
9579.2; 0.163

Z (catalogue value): 1.055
